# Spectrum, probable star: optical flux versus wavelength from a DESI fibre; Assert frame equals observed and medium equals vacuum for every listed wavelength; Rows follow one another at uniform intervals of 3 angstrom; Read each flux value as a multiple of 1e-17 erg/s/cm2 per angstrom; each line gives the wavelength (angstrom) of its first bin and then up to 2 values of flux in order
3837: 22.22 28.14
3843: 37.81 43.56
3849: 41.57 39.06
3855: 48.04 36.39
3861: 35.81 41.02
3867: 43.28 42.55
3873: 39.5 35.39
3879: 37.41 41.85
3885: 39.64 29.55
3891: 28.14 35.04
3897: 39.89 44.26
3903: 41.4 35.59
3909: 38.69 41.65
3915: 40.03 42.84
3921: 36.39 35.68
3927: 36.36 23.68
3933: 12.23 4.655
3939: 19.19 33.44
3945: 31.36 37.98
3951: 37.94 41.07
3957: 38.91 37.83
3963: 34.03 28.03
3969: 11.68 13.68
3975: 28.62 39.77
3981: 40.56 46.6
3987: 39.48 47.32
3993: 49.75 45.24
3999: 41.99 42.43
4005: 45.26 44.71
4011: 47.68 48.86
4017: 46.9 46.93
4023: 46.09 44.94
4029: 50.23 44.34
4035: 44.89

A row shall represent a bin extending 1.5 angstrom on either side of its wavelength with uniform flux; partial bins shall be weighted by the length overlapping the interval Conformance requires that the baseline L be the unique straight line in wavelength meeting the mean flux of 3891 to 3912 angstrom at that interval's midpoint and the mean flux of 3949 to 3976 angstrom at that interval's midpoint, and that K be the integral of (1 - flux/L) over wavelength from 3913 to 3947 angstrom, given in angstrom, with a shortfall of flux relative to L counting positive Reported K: 5.7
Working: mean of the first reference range 38.5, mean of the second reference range 30.4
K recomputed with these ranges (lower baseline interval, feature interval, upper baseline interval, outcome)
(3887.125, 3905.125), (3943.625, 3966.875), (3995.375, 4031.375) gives 2.9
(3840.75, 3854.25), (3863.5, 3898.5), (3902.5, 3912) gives 1.5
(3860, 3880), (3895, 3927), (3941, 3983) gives -2.6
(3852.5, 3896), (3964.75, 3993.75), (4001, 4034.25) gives 6.6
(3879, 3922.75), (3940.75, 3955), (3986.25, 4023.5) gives 1.8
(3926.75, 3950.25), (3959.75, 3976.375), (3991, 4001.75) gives 4.8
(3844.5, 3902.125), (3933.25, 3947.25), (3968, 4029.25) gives 6.3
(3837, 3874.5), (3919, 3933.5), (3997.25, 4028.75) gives 4.0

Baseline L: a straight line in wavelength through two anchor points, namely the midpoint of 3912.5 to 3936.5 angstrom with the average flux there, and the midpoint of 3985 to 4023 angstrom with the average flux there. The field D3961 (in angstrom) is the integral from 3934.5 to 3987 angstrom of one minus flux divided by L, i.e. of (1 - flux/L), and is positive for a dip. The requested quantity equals 8.9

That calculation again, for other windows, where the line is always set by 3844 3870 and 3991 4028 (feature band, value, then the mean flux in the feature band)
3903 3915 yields 1.0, 39.2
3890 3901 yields 1.4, 36.9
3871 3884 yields 0.9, 38.7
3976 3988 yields 1.1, 41.1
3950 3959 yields 1.0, 39.3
